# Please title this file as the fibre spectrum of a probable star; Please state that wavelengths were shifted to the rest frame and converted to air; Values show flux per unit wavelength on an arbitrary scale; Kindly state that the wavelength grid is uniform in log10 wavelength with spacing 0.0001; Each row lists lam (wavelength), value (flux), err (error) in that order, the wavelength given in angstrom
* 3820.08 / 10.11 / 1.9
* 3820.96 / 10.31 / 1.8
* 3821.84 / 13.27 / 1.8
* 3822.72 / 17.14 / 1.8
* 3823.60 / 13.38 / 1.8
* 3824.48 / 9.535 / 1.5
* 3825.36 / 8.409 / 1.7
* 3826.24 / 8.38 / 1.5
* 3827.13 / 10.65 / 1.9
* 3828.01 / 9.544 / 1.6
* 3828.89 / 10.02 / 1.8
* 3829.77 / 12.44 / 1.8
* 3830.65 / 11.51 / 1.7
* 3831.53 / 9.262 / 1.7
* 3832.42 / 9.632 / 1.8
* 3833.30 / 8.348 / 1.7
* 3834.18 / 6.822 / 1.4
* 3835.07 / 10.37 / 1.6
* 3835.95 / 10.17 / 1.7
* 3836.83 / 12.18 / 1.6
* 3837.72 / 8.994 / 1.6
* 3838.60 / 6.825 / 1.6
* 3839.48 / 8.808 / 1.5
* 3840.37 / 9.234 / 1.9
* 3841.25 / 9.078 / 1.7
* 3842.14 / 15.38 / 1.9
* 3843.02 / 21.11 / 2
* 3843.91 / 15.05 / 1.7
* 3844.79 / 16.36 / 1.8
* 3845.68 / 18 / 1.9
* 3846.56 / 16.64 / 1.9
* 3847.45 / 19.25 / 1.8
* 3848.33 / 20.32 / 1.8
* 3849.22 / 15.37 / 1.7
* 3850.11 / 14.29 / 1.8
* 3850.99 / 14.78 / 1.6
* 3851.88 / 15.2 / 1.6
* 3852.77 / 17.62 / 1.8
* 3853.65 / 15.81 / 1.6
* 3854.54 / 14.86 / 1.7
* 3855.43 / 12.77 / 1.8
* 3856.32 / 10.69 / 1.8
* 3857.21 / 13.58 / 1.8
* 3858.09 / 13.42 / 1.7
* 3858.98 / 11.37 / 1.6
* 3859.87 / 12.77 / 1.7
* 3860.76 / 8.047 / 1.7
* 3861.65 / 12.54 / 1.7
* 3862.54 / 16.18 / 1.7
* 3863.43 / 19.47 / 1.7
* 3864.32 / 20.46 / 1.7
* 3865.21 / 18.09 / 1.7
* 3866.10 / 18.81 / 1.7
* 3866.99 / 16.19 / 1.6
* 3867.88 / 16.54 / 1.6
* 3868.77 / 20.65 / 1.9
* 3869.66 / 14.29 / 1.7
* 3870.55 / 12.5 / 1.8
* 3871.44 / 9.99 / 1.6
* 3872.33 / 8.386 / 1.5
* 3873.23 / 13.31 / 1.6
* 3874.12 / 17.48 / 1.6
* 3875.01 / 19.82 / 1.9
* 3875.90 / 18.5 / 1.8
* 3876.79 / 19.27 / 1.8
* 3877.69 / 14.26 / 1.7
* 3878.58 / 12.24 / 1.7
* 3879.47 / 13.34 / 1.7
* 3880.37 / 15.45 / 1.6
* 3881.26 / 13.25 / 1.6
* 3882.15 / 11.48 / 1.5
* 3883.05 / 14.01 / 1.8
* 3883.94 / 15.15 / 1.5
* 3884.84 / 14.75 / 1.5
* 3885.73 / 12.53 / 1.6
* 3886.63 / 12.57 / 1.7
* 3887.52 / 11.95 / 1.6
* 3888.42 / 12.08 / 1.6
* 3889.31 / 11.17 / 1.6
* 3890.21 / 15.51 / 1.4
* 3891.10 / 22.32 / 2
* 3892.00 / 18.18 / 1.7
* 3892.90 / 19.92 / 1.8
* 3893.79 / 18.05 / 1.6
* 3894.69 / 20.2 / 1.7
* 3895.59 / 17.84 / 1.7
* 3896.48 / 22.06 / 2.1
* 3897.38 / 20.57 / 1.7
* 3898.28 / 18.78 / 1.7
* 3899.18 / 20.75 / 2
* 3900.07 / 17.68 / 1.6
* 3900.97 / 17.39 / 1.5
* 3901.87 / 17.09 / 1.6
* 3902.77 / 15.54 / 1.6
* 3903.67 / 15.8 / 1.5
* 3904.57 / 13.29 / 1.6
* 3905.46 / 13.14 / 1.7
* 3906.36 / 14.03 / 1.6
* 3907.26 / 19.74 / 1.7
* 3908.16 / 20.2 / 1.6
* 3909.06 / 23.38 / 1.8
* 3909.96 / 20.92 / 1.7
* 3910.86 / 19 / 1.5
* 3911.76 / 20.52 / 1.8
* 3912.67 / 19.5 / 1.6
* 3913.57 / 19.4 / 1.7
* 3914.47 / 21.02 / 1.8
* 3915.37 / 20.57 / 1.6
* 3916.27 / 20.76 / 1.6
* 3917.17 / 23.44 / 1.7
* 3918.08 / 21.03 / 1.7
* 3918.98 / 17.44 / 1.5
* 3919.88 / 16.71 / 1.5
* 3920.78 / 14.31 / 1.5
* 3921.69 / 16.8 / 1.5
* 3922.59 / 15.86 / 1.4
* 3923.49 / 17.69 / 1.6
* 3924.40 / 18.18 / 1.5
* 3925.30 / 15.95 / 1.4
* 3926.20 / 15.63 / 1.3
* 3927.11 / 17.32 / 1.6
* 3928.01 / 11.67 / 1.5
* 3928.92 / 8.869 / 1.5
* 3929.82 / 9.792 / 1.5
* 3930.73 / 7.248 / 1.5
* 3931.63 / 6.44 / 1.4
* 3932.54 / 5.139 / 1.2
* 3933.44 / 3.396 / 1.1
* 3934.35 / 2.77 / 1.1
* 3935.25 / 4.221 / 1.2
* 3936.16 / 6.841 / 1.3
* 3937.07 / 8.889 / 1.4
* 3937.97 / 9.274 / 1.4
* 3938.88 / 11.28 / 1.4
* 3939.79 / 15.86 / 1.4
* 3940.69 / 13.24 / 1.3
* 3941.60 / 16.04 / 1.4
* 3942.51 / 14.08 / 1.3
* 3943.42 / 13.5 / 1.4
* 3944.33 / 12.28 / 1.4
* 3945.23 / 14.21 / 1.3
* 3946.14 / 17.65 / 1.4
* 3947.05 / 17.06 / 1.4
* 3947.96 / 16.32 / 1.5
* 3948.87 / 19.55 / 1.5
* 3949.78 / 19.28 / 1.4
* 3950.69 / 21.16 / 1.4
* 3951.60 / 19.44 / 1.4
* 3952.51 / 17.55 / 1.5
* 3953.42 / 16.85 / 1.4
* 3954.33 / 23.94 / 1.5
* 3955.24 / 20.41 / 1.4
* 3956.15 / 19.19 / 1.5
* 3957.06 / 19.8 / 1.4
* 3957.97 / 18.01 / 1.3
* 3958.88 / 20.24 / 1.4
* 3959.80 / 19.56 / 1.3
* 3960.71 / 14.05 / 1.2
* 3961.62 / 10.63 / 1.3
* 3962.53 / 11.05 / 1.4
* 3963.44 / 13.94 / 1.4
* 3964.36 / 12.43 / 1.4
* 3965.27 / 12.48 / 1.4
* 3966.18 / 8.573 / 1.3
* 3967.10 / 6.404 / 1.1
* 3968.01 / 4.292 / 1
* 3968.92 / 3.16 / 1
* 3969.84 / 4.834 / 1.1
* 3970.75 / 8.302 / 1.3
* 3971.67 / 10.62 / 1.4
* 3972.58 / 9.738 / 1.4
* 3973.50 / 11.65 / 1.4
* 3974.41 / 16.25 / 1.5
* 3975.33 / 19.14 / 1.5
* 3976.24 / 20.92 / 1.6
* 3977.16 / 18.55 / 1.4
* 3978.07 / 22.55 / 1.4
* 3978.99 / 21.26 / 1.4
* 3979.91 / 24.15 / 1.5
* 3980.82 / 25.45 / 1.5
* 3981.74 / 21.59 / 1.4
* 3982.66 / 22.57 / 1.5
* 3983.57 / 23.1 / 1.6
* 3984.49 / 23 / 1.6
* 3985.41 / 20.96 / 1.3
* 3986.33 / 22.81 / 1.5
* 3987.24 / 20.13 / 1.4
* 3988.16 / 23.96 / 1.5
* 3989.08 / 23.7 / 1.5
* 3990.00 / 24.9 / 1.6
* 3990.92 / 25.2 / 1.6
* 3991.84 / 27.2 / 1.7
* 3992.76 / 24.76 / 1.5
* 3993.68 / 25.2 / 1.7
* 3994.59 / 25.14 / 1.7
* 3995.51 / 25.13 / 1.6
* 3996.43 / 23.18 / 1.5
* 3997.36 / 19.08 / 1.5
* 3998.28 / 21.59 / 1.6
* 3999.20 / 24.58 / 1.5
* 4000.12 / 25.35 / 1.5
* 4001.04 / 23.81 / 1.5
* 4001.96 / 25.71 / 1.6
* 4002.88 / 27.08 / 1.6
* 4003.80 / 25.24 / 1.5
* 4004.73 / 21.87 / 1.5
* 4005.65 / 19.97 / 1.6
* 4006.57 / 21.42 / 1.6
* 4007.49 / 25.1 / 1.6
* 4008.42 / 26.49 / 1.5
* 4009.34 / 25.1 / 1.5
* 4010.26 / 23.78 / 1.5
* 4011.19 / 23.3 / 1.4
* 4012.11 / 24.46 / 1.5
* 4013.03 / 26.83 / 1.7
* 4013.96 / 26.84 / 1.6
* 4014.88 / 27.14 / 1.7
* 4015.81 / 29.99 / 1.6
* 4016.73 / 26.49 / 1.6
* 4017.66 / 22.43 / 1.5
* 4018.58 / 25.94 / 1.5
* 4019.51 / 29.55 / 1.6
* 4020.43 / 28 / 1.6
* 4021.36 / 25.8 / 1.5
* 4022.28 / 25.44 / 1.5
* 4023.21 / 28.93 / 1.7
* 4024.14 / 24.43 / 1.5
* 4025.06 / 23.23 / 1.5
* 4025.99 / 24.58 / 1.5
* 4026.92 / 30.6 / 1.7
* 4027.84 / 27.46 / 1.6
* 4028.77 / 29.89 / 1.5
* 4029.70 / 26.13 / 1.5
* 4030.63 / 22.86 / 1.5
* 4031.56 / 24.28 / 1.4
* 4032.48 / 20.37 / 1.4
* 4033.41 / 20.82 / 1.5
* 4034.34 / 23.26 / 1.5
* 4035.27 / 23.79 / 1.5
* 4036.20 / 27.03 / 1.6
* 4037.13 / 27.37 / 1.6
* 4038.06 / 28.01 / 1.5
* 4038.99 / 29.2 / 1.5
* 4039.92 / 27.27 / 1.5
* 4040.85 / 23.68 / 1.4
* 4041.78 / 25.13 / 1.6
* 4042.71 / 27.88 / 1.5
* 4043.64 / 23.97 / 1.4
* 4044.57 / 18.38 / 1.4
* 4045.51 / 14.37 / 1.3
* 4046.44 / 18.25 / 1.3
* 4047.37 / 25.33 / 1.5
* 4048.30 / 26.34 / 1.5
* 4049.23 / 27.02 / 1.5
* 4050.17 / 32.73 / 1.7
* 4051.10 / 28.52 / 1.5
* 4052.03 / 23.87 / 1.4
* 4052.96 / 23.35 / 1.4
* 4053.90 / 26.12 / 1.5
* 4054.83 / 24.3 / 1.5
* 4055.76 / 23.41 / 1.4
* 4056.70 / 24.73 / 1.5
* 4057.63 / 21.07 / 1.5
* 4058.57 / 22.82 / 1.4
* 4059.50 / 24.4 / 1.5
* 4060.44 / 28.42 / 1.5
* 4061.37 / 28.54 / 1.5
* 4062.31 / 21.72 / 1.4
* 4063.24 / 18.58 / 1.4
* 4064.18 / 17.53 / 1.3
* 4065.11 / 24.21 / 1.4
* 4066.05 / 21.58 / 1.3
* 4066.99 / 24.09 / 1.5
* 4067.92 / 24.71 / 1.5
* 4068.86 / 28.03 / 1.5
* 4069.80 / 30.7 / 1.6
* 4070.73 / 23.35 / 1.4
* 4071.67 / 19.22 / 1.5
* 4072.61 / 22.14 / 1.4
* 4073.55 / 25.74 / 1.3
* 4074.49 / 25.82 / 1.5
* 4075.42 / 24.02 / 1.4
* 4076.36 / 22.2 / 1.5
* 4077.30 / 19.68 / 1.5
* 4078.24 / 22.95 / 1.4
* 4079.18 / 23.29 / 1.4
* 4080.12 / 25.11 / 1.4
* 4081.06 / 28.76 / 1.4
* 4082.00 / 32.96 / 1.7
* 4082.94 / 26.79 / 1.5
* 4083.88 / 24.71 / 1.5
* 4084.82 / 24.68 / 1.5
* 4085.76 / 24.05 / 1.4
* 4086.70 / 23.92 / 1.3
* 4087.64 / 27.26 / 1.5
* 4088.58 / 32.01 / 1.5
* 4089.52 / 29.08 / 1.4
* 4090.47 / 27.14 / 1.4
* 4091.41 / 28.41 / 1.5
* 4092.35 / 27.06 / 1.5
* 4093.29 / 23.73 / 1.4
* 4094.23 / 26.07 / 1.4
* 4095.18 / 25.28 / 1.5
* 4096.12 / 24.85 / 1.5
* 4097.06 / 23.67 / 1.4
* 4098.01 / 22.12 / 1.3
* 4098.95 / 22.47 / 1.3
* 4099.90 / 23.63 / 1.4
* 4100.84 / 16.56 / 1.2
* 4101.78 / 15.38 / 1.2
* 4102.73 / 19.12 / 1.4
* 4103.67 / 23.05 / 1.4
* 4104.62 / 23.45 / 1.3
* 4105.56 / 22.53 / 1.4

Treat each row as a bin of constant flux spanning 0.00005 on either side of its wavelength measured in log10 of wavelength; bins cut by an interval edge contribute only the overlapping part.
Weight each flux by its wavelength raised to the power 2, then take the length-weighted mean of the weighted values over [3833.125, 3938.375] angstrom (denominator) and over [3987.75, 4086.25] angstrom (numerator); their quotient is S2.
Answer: 1.79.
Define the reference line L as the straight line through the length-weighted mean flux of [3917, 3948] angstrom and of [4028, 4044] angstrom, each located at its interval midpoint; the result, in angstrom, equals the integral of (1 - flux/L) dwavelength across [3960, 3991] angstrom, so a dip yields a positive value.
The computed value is 3.2 angstrom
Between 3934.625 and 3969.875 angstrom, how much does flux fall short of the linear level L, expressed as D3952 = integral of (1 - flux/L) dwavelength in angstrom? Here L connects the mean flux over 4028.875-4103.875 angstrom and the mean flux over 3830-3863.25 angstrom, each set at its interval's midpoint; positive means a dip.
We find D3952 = 8.42 angstrom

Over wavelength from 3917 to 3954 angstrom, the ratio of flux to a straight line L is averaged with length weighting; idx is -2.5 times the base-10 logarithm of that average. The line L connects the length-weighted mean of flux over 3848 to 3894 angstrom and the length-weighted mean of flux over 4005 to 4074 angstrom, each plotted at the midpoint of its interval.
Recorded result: 0.33 mag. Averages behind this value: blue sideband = 15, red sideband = 24.8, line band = 13.9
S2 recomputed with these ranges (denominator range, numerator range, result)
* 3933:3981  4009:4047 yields 1.82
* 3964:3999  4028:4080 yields 1.35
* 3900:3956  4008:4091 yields 1.72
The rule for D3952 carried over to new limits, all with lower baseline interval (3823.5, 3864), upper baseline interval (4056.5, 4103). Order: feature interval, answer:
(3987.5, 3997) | -2.21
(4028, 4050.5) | -2.42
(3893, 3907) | -1.91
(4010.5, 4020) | -2.29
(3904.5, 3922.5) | -2.98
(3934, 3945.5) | 4.28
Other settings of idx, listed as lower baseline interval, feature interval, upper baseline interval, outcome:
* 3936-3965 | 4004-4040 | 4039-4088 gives -0.20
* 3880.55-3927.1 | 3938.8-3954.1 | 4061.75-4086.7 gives 0.16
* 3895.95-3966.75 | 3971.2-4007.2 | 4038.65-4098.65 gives -0.13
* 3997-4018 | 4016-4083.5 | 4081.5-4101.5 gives 0.01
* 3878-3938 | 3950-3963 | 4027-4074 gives 0.03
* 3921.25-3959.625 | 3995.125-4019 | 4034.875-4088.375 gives -0.22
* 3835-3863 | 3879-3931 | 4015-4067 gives 0.01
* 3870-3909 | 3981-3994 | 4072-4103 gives -0.16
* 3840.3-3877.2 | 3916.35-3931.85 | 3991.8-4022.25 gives 0.27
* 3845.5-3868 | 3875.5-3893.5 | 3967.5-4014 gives 0.12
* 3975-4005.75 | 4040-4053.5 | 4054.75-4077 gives -0.03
